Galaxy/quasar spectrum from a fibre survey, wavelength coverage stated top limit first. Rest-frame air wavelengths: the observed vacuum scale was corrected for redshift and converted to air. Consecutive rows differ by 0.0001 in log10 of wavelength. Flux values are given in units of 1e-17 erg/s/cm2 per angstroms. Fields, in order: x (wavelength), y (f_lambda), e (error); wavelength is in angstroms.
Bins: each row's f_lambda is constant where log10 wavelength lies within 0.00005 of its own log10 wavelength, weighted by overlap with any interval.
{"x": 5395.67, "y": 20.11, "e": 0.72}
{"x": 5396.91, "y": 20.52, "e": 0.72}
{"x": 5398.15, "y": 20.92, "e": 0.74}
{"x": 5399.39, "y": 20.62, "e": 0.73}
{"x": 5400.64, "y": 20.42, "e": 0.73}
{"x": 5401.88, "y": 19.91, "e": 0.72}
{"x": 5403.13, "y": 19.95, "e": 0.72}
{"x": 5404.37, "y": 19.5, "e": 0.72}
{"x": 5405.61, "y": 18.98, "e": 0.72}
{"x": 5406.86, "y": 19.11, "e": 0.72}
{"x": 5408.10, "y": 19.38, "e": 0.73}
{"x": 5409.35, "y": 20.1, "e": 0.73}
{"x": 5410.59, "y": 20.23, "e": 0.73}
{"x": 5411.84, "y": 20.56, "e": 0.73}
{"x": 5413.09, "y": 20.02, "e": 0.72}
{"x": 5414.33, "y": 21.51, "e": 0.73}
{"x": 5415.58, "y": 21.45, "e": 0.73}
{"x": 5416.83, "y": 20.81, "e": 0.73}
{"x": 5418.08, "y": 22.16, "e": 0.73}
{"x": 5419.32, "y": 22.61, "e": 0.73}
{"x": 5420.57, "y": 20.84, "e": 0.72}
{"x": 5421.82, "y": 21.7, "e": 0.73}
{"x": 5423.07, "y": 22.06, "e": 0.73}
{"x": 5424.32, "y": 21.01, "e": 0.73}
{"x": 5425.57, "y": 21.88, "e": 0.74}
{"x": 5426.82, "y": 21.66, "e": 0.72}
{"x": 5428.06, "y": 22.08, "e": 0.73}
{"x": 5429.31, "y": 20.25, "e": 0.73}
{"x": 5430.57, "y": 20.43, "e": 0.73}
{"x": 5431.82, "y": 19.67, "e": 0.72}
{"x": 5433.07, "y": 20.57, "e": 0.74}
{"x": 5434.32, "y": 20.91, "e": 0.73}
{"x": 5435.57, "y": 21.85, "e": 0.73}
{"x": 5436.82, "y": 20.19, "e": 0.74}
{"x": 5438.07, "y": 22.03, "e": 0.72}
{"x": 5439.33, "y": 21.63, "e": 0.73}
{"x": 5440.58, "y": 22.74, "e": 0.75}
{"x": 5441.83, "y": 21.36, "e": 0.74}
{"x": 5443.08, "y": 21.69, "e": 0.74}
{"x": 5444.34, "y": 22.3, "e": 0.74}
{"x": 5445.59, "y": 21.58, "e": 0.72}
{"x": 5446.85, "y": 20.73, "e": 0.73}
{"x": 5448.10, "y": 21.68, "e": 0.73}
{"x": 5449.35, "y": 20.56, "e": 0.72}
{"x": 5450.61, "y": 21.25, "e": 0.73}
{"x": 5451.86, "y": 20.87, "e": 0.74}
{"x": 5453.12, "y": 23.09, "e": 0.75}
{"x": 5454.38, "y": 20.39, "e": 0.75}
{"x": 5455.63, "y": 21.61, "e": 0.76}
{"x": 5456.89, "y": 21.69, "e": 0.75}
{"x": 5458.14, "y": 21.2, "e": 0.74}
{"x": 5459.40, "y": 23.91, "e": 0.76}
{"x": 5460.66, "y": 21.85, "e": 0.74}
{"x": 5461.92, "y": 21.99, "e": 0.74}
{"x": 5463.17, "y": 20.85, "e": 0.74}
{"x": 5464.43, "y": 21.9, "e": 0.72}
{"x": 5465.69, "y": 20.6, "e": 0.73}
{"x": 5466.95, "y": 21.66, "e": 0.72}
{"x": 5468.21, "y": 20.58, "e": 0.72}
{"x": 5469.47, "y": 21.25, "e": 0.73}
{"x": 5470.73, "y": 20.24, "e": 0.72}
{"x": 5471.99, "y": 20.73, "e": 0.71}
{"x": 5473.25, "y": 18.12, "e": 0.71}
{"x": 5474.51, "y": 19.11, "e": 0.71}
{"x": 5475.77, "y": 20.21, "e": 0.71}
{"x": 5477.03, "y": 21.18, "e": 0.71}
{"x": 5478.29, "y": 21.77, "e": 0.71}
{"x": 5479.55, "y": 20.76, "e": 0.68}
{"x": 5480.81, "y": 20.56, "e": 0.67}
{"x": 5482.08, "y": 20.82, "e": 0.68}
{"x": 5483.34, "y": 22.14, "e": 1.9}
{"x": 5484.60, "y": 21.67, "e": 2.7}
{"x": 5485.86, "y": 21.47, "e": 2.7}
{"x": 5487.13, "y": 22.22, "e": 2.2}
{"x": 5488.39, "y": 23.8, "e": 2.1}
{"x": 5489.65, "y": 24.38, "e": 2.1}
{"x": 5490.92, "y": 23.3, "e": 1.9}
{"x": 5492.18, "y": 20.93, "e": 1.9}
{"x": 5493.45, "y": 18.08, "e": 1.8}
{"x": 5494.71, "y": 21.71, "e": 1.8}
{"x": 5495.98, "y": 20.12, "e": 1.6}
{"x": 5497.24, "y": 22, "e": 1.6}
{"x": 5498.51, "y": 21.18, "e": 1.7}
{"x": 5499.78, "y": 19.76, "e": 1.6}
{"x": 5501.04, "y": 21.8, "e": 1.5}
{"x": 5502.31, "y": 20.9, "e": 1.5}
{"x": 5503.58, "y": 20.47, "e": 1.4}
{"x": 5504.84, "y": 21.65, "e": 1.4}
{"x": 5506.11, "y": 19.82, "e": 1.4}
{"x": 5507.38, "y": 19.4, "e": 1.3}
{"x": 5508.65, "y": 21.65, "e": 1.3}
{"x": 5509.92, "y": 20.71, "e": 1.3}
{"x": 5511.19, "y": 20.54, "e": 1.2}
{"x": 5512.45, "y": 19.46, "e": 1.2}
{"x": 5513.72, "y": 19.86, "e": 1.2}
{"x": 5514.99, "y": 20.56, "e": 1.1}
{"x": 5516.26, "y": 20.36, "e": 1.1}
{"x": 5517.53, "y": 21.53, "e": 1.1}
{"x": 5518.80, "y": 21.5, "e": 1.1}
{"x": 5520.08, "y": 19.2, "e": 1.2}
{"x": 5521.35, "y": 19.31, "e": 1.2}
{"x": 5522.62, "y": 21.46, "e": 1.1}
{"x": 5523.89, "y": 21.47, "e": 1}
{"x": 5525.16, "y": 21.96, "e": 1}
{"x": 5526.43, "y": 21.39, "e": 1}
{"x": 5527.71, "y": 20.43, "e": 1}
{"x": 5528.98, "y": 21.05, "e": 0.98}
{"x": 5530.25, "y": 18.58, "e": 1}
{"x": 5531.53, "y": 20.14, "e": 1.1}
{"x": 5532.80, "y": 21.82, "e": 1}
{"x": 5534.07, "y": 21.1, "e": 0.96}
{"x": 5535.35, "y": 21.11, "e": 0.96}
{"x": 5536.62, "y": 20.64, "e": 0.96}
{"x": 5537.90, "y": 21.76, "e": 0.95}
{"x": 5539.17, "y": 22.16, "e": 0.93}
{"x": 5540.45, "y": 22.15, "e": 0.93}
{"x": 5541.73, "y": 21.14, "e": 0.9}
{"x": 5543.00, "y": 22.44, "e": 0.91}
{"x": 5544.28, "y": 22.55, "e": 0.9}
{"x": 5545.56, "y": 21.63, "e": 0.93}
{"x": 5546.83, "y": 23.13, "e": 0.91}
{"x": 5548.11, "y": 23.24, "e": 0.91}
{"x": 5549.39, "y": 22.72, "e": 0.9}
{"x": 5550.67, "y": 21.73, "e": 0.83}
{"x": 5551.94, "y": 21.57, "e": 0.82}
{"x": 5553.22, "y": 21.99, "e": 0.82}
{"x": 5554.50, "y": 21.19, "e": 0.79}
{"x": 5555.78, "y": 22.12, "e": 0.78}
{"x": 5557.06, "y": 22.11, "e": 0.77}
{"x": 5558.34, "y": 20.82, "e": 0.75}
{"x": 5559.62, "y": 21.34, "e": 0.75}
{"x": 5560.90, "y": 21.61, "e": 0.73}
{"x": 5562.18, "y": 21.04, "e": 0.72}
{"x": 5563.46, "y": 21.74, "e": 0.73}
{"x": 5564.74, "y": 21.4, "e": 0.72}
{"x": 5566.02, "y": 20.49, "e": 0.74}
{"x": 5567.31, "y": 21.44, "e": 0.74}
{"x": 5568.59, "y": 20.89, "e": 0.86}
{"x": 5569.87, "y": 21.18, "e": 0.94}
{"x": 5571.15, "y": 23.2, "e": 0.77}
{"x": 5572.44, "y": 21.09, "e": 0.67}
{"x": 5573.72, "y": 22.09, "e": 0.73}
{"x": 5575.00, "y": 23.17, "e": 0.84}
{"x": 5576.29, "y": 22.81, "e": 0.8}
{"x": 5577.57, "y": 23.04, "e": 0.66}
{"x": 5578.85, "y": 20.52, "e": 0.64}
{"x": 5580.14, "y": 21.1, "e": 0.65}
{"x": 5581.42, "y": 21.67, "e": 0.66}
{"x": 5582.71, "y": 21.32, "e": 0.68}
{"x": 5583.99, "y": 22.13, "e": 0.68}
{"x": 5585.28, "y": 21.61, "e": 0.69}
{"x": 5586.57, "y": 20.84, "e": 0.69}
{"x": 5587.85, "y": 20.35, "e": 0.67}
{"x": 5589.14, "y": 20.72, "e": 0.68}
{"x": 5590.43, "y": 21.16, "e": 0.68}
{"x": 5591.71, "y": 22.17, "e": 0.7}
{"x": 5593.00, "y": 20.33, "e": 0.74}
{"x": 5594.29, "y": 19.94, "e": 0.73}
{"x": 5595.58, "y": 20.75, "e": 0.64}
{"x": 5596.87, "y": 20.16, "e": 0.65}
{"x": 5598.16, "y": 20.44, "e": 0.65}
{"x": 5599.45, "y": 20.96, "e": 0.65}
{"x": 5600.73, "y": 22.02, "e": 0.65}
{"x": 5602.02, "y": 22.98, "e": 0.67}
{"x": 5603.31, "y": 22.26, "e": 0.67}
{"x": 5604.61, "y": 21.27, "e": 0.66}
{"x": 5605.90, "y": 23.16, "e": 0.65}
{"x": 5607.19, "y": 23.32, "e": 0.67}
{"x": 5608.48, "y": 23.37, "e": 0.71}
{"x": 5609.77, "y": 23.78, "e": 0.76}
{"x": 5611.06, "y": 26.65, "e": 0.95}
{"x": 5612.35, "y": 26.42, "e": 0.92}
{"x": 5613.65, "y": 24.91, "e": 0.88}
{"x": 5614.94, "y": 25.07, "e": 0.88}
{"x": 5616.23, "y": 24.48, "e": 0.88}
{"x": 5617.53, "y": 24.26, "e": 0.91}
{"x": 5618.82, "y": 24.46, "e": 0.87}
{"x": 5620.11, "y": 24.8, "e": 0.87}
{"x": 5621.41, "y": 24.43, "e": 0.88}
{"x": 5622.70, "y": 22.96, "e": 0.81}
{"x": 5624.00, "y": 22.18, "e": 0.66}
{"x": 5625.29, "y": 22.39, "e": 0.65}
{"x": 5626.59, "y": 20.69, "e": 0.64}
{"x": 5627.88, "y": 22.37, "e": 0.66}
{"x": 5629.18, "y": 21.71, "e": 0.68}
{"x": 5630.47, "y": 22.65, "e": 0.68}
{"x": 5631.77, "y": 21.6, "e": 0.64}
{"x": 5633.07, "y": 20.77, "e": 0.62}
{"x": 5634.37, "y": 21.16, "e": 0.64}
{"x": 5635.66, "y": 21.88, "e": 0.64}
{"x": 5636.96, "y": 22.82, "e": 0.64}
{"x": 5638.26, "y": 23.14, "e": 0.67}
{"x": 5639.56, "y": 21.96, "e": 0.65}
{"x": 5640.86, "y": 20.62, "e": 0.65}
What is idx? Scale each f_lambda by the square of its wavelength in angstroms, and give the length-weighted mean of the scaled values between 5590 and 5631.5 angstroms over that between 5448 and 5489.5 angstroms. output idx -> 1.1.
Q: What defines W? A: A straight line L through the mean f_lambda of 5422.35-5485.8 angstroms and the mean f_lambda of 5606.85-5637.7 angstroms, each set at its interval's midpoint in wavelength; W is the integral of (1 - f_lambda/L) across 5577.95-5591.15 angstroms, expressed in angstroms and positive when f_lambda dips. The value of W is 1.0 angstroms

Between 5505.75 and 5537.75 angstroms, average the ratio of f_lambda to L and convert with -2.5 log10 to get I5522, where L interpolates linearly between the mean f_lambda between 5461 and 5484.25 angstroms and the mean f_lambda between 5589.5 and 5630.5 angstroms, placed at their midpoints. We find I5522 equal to 0.046 mag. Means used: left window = 20.8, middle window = 20.6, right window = 22.8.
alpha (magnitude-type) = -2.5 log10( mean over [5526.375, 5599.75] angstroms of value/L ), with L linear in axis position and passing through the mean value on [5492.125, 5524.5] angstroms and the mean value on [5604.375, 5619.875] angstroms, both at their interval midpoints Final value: 0.05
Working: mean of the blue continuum 20.6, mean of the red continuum 24.4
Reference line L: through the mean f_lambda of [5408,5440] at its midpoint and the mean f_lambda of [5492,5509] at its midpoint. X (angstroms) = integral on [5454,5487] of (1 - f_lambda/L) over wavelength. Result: -0.46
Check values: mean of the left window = 21.1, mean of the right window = 20.6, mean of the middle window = 21.1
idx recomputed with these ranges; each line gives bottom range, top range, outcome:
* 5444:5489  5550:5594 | 1.05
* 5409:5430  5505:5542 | 1.02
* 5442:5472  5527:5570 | 1.04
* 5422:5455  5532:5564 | 1.06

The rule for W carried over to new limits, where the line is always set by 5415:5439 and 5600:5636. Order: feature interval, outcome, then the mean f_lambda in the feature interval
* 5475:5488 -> 0.30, 21.3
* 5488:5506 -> 0.49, 21.4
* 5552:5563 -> 0.50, 21.5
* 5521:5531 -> 0.68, 20.7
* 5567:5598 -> 1.92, 21.4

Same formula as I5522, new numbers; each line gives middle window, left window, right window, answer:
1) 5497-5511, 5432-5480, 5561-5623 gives 0.04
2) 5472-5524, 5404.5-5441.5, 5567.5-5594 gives 0.02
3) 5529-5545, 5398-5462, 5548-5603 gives 0.01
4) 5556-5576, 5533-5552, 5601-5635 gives 0.04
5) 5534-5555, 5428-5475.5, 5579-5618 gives 0.00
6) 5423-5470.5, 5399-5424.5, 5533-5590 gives -0.03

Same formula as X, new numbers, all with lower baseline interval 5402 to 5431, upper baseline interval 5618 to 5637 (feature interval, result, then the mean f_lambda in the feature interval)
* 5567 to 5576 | 0.04 angstroms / 21.9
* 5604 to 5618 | -1.20 angstroms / 24.3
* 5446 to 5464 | -0.40 angstroms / 21.6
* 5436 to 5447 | -0.34 angstroms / 21.6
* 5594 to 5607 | 0.44 angstroms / 21.5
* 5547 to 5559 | -0.06 angstroms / 22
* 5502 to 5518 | 0.75 angstroms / 20.5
